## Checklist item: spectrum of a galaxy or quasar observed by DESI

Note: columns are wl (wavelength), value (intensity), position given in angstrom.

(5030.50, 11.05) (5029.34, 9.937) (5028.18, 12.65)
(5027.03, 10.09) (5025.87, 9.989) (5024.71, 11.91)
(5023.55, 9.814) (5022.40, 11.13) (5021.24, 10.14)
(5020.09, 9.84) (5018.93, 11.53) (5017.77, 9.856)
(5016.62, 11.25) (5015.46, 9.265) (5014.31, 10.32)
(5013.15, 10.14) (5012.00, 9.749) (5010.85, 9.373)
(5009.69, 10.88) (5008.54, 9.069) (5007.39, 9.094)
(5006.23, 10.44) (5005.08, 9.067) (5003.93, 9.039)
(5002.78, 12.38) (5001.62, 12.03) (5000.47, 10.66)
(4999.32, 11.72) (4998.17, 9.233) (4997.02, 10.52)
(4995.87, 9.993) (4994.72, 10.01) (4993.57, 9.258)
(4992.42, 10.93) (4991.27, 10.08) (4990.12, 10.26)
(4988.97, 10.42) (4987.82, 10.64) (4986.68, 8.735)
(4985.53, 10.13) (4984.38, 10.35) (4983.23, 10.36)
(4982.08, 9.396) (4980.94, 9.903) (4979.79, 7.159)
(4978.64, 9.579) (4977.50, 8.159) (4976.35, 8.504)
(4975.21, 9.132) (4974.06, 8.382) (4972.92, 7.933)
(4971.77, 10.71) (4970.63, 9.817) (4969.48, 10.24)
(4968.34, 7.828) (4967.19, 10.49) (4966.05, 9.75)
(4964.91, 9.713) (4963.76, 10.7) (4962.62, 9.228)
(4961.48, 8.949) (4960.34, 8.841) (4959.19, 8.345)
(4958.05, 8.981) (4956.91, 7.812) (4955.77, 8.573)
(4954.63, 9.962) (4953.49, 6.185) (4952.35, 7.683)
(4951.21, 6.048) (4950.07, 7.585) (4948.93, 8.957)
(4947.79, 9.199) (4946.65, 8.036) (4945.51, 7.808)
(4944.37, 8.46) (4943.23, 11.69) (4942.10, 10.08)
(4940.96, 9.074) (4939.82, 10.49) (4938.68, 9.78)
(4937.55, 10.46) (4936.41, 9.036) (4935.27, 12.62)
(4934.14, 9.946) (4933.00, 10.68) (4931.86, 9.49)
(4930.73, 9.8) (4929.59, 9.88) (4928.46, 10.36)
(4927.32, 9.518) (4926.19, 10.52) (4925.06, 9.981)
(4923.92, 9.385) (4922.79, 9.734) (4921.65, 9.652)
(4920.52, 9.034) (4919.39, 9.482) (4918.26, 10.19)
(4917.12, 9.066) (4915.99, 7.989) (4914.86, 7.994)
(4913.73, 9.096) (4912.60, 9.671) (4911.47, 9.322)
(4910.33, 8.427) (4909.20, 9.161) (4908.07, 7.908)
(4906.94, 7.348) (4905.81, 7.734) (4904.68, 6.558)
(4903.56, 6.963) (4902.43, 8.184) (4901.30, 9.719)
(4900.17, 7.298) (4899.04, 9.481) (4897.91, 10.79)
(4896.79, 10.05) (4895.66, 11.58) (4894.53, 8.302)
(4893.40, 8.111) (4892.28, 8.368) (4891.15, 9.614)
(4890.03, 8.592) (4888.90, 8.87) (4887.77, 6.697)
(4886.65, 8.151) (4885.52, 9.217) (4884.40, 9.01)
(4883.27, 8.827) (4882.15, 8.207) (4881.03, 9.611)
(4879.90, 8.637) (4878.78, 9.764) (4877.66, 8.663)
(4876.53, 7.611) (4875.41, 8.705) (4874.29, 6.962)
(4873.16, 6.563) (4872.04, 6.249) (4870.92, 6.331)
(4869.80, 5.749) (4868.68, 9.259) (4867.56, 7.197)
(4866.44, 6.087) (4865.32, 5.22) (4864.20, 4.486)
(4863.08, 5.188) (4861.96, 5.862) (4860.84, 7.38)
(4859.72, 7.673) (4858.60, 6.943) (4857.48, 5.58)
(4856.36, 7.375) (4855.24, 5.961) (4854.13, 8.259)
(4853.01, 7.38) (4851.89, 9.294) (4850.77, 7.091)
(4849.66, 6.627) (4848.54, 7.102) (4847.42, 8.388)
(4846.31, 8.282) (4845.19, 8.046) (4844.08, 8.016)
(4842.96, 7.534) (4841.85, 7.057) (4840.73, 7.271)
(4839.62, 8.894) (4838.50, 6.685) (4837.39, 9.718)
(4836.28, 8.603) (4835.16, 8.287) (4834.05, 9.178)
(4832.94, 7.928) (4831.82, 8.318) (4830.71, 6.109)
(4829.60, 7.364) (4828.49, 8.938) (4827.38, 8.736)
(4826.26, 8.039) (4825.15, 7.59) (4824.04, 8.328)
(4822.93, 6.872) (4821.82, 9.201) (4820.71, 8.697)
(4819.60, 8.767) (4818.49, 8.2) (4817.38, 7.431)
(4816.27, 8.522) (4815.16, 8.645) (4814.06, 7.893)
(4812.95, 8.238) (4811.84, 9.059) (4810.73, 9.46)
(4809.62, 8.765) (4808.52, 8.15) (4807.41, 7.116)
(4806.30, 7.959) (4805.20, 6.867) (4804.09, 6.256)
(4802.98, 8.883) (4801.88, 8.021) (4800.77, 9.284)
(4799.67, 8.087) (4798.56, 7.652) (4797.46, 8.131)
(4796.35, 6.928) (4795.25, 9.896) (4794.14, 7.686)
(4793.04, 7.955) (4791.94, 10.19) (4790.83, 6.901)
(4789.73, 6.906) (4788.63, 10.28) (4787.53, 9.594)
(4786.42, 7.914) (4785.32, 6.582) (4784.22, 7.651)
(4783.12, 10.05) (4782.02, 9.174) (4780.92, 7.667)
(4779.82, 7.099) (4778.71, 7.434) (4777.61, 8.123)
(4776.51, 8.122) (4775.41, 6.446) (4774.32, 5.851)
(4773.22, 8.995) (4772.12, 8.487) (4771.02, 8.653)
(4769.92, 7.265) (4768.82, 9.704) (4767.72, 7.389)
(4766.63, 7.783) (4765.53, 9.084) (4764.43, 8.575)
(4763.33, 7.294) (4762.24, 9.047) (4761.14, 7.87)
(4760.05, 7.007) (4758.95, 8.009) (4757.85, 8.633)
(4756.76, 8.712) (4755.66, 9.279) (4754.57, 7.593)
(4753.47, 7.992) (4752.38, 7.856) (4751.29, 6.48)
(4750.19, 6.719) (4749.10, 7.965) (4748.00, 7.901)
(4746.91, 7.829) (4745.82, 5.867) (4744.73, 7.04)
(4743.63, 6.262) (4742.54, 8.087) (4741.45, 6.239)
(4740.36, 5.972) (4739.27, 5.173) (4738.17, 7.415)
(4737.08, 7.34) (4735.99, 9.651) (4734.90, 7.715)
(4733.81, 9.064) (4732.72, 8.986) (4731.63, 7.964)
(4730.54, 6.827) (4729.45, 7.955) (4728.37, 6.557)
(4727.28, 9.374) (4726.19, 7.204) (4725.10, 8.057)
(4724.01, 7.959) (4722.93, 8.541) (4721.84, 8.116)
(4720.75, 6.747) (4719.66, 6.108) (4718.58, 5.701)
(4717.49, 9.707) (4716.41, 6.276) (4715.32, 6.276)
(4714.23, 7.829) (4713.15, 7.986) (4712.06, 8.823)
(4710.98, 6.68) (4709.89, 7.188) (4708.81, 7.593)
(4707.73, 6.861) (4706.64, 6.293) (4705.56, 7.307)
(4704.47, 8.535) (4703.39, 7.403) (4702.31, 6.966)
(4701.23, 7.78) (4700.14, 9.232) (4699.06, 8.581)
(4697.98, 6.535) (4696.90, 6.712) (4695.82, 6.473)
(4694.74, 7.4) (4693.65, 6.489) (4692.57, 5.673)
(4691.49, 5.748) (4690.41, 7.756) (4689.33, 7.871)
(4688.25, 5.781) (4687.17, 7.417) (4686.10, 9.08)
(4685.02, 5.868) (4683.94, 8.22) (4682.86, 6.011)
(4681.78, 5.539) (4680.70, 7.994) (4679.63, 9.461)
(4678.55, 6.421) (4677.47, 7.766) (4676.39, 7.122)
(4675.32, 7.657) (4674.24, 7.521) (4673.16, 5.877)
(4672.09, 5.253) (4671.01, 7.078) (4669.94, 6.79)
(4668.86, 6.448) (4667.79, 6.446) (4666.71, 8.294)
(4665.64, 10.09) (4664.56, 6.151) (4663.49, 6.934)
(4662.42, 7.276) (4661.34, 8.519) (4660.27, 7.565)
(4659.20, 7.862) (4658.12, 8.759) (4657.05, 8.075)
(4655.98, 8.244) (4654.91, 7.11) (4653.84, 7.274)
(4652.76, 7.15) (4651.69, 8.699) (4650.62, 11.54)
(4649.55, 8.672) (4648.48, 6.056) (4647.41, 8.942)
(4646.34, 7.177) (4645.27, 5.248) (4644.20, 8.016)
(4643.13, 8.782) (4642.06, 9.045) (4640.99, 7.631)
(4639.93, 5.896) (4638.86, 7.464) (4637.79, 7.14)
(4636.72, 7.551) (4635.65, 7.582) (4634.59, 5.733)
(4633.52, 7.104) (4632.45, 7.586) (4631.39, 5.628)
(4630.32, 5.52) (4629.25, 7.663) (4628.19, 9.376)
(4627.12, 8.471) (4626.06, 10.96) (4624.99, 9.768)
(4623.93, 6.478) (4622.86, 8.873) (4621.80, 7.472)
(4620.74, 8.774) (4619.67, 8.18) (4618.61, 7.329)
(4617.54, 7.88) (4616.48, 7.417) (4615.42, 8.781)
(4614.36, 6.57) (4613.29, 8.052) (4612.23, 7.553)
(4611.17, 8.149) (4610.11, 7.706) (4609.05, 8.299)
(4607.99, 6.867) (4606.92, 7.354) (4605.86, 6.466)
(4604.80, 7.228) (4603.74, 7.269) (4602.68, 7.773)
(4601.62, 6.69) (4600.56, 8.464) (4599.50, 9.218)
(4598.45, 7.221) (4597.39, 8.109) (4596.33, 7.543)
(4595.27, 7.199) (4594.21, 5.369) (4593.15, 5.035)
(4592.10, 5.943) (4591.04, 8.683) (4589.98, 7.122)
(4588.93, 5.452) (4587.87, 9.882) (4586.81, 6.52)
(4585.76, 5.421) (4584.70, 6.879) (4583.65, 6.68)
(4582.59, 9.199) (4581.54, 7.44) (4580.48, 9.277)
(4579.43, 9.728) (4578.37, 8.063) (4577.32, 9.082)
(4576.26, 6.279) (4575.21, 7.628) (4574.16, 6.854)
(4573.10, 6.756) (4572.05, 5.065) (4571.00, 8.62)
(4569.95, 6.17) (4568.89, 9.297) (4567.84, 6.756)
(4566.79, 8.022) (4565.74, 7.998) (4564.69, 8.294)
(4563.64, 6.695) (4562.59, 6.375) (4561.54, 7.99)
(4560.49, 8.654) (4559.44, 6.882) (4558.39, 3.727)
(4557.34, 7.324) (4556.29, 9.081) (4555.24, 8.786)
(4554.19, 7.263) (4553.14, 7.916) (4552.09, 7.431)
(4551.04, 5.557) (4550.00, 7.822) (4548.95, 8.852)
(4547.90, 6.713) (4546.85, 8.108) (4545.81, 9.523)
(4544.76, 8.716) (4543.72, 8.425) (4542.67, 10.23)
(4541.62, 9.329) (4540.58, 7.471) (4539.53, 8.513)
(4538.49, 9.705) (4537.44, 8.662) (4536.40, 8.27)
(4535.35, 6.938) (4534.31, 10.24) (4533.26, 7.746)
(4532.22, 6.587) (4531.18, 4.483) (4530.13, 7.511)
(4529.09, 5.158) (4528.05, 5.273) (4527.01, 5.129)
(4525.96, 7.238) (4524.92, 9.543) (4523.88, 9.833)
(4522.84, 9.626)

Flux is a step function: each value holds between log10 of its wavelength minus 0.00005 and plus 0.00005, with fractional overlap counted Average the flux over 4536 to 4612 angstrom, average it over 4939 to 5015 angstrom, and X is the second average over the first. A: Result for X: 1.2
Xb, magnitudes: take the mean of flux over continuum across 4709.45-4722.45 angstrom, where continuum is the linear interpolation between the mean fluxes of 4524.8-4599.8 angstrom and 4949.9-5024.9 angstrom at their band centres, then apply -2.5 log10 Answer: 0.14 mag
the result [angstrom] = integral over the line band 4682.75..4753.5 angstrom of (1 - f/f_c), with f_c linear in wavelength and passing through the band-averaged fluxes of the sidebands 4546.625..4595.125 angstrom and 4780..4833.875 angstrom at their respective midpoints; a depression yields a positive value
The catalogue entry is 4.68 angstrom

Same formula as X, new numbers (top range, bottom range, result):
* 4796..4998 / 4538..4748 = 1.14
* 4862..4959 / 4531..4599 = 1.13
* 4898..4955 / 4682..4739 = 1.22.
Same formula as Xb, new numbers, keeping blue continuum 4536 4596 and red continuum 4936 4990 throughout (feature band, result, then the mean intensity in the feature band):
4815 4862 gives 0.11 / 7.83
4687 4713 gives 0.13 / 7.22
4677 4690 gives 0.11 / 7.29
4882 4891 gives 0.04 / 8.51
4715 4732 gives 0.10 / 7.47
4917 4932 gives -0.09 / 9.75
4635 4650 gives 0.06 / 7.5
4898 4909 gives 0.11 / 8.08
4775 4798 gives 0.04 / 8.14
